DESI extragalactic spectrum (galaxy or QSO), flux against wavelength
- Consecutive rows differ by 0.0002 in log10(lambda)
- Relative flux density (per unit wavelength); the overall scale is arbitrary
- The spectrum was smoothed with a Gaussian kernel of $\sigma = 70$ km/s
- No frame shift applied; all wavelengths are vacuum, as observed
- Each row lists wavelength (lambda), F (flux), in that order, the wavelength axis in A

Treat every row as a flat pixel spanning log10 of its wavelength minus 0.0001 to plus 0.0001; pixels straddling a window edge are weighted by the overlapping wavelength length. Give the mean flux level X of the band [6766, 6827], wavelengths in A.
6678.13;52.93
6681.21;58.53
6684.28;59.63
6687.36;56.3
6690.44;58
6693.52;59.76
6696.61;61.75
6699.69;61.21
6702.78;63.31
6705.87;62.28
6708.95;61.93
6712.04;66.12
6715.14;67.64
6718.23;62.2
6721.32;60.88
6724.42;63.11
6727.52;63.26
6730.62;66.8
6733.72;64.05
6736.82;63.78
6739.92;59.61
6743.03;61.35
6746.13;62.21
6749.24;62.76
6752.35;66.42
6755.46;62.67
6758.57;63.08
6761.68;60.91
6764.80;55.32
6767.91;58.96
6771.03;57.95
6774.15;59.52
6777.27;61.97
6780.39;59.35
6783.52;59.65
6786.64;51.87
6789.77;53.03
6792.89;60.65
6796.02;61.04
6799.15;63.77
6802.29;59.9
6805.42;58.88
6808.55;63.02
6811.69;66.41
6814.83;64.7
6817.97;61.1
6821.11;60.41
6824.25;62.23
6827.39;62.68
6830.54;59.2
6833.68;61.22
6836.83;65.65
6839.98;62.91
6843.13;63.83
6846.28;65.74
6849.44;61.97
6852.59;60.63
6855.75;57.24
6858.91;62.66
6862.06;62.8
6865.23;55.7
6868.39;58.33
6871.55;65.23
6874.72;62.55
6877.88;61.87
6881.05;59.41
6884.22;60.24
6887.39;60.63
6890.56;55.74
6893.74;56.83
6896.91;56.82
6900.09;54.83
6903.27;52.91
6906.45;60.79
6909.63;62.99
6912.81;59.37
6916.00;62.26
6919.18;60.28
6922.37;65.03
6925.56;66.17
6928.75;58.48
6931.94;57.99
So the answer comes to 60.3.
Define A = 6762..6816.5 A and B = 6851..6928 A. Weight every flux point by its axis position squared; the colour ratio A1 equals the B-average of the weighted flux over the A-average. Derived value 1.03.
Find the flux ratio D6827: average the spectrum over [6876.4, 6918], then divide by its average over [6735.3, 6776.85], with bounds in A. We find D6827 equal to 0.96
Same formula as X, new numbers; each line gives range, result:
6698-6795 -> 61.4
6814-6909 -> 60.5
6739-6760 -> 62.7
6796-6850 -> 62.5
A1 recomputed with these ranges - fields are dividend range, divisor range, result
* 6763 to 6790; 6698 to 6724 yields 0.93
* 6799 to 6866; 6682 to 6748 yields 1.03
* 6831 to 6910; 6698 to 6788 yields 1.01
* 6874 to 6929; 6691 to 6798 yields 1.02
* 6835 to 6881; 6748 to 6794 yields 1.07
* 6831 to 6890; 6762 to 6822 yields 1.05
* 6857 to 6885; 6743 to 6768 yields 1.02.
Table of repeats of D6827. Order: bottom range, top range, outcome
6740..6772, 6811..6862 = 1.02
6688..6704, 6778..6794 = 0.94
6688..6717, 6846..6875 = 0.98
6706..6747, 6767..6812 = 0.94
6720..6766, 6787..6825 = 0.98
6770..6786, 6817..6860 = 1.05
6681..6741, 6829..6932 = 0.98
